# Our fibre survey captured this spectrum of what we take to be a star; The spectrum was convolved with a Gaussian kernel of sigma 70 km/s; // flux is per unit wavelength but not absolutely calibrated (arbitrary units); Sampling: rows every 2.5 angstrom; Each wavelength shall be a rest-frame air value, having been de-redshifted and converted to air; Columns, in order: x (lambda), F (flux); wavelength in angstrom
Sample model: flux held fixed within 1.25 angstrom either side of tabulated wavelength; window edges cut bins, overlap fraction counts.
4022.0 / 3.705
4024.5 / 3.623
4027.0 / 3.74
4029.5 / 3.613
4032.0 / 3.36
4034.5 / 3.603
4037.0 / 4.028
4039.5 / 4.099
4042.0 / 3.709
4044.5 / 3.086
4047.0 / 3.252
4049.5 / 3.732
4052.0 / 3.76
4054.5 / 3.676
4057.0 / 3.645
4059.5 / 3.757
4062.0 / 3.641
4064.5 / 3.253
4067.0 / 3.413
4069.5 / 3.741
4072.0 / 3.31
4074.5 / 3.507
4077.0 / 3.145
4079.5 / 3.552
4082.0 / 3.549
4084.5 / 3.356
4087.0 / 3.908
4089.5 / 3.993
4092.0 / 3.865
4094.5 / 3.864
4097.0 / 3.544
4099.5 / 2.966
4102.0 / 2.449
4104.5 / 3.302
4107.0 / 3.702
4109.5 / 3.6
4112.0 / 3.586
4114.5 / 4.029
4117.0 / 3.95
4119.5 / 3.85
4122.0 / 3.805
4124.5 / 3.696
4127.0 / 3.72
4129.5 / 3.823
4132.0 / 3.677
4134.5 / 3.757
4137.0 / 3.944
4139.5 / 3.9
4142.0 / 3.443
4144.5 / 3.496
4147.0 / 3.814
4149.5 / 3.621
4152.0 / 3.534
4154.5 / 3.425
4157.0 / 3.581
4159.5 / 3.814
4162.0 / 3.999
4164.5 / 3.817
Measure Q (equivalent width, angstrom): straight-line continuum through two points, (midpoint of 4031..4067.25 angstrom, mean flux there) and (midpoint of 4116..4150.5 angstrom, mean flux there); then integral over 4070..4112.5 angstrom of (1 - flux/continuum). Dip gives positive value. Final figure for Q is 2.2 angstrom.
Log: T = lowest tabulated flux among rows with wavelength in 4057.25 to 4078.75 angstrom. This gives 3.145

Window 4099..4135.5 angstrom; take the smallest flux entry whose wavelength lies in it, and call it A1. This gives 2.449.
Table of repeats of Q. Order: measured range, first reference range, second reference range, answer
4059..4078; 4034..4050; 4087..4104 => 0.5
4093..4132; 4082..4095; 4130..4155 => 1.3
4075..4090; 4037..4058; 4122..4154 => 0.4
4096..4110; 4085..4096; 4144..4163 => 2.1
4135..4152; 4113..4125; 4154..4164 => 0.4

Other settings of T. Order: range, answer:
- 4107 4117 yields 3.586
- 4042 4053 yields 3.086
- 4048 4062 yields 3.641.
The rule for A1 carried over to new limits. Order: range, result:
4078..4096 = 3.356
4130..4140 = 3.677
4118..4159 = 3.425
